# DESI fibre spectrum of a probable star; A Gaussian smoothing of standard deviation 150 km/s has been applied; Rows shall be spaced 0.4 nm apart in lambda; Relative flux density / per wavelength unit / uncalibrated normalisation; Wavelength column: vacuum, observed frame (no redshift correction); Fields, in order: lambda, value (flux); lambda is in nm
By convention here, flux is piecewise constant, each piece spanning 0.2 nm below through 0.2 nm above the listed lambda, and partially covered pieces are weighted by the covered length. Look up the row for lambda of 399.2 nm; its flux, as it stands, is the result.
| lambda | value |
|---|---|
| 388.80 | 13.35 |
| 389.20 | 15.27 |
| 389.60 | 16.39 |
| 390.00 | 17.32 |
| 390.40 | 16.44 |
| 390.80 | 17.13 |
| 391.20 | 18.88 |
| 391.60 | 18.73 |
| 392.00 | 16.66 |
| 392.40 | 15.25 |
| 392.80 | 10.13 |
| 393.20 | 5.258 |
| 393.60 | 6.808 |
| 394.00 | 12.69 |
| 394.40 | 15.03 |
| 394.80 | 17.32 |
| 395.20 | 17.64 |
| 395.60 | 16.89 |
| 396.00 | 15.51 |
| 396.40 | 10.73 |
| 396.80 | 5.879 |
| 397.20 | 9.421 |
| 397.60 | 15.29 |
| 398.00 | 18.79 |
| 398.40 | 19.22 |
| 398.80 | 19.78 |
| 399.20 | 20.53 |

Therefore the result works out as 20.53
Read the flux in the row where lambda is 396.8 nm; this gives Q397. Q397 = 5.879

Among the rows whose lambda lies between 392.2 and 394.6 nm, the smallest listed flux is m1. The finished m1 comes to 5.258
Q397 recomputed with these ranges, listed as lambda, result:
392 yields 16.66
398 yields 18.79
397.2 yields 9.421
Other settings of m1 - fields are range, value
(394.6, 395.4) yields 17.32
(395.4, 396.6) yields 10.73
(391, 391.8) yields 18.73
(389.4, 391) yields 16.39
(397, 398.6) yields 9.421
